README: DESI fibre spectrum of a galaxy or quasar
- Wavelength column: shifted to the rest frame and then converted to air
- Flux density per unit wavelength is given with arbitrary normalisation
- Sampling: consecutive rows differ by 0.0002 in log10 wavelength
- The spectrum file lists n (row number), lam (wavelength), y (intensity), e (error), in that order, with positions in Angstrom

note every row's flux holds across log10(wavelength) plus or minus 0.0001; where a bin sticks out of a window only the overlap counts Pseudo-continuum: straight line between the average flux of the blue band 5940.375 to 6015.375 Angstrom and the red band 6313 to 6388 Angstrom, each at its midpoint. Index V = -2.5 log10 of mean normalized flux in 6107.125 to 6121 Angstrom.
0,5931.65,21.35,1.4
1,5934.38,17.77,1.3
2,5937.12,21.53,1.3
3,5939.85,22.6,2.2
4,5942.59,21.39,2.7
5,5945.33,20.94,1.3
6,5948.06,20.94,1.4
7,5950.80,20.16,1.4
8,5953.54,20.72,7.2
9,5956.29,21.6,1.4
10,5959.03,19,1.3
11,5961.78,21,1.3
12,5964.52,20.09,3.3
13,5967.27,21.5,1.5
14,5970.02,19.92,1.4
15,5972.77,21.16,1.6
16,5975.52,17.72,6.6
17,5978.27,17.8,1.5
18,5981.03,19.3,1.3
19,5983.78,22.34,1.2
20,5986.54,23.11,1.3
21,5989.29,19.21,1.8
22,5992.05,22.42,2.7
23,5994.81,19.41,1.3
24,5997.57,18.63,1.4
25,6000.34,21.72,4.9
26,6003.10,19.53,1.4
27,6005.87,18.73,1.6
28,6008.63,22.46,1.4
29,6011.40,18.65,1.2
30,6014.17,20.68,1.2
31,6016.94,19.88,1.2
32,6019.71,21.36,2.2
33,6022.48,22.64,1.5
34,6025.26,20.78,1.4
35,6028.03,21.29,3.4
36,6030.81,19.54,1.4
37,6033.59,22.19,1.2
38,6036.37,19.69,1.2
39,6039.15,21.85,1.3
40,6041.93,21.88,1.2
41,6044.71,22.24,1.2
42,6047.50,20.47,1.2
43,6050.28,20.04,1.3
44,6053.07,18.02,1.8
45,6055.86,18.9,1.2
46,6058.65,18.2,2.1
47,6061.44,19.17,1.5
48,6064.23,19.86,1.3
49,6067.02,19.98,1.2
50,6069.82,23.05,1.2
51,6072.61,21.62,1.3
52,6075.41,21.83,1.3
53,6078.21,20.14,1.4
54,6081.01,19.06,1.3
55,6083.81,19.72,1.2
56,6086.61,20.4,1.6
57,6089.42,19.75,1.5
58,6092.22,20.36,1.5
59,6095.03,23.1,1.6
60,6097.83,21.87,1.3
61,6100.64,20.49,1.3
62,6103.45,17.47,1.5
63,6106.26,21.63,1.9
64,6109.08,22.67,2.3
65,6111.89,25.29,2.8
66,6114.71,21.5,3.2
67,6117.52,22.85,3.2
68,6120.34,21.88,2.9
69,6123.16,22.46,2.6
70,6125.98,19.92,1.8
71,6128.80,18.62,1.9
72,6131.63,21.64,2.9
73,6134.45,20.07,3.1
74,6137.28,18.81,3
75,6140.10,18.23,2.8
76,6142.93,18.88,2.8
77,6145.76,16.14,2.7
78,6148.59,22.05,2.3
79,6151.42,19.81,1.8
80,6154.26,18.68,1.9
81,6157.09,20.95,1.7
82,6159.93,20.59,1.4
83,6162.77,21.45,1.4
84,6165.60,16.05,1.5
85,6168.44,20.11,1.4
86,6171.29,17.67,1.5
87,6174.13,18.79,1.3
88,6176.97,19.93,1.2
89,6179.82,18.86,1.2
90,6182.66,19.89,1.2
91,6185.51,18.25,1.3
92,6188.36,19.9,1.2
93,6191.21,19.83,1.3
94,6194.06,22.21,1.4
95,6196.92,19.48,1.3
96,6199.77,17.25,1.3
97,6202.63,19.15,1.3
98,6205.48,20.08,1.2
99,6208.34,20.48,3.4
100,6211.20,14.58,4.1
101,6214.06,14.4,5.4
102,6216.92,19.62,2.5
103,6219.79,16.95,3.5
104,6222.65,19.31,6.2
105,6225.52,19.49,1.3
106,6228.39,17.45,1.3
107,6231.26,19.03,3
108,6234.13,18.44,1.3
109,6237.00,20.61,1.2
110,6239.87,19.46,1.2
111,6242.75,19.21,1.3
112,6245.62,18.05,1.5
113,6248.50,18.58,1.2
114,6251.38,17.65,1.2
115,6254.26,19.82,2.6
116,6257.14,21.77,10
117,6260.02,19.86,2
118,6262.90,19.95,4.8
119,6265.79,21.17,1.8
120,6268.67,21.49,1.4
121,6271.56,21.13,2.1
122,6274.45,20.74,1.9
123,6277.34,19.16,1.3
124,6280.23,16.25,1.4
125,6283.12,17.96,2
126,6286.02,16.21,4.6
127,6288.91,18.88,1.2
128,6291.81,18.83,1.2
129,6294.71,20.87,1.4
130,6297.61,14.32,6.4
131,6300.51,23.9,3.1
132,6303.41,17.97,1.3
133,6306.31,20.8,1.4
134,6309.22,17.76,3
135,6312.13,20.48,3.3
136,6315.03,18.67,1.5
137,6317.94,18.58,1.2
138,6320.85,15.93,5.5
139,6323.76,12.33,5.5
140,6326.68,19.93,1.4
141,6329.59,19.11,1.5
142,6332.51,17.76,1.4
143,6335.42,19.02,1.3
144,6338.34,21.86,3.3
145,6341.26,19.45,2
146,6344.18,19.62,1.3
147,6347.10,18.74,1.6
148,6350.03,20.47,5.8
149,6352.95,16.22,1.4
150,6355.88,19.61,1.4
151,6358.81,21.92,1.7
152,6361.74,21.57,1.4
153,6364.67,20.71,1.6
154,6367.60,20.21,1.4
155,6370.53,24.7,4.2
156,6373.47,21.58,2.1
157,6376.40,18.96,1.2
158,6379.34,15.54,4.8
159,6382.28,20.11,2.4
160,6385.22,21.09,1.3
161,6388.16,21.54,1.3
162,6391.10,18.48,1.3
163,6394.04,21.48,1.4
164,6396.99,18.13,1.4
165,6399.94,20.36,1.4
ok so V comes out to -0.14 mag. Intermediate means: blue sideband 20.4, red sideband 19.4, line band 22.8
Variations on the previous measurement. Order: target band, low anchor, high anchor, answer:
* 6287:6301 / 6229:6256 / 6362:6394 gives 0.03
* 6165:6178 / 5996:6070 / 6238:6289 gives 0.06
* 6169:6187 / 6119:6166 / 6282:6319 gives 0.04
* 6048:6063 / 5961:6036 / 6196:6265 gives 0.06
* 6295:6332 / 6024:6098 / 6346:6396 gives 0.10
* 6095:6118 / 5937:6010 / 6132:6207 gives -0.11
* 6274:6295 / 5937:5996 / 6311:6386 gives 0.07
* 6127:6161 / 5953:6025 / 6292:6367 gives 0.02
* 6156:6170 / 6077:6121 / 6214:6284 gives 0.03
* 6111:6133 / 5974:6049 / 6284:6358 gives -0.09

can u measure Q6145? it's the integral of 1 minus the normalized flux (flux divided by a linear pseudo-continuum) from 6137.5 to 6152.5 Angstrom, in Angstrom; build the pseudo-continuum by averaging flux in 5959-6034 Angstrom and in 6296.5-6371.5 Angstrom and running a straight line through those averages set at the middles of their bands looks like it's 0.71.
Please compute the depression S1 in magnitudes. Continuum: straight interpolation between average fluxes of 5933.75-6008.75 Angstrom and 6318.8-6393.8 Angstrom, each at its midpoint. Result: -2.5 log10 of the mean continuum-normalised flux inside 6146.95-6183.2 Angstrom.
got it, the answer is 0.02 mag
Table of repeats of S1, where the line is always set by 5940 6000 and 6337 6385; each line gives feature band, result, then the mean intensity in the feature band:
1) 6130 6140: 0.023 mag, 19.9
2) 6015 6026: -0.039 mag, 21.2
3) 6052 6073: 0.031 mag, 19.8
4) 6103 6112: -0.071 mag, 21.7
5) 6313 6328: 0.171 mag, 17.2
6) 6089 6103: -0.033 mag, 21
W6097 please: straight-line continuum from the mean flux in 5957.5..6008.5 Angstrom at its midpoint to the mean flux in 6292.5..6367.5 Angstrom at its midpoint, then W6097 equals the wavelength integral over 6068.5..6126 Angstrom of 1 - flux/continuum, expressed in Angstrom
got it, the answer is -4.26 Angstrom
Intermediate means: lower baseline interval 20.2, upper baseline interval 19.1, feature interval 21.3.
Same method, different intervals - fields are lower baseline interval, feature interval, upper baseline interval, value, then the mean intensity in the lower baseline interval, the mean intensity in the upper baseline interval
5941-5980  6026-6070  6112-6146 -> 0.04 Angstrom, 20.3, 20.4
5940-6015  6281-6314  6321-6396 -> 1.48 Angstrom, 20.4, 19.6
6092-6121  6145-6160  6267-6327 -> 0.89 Angstrom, 21.8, 18.7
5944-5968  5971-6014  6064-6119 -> 1.29 Angstrom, 20.6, 21.2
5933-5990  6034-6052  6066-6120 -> -0.08 Angstrom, 20.5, 21.2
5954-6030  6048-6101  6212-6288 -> -0.88 Angstrom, 20.4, 19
